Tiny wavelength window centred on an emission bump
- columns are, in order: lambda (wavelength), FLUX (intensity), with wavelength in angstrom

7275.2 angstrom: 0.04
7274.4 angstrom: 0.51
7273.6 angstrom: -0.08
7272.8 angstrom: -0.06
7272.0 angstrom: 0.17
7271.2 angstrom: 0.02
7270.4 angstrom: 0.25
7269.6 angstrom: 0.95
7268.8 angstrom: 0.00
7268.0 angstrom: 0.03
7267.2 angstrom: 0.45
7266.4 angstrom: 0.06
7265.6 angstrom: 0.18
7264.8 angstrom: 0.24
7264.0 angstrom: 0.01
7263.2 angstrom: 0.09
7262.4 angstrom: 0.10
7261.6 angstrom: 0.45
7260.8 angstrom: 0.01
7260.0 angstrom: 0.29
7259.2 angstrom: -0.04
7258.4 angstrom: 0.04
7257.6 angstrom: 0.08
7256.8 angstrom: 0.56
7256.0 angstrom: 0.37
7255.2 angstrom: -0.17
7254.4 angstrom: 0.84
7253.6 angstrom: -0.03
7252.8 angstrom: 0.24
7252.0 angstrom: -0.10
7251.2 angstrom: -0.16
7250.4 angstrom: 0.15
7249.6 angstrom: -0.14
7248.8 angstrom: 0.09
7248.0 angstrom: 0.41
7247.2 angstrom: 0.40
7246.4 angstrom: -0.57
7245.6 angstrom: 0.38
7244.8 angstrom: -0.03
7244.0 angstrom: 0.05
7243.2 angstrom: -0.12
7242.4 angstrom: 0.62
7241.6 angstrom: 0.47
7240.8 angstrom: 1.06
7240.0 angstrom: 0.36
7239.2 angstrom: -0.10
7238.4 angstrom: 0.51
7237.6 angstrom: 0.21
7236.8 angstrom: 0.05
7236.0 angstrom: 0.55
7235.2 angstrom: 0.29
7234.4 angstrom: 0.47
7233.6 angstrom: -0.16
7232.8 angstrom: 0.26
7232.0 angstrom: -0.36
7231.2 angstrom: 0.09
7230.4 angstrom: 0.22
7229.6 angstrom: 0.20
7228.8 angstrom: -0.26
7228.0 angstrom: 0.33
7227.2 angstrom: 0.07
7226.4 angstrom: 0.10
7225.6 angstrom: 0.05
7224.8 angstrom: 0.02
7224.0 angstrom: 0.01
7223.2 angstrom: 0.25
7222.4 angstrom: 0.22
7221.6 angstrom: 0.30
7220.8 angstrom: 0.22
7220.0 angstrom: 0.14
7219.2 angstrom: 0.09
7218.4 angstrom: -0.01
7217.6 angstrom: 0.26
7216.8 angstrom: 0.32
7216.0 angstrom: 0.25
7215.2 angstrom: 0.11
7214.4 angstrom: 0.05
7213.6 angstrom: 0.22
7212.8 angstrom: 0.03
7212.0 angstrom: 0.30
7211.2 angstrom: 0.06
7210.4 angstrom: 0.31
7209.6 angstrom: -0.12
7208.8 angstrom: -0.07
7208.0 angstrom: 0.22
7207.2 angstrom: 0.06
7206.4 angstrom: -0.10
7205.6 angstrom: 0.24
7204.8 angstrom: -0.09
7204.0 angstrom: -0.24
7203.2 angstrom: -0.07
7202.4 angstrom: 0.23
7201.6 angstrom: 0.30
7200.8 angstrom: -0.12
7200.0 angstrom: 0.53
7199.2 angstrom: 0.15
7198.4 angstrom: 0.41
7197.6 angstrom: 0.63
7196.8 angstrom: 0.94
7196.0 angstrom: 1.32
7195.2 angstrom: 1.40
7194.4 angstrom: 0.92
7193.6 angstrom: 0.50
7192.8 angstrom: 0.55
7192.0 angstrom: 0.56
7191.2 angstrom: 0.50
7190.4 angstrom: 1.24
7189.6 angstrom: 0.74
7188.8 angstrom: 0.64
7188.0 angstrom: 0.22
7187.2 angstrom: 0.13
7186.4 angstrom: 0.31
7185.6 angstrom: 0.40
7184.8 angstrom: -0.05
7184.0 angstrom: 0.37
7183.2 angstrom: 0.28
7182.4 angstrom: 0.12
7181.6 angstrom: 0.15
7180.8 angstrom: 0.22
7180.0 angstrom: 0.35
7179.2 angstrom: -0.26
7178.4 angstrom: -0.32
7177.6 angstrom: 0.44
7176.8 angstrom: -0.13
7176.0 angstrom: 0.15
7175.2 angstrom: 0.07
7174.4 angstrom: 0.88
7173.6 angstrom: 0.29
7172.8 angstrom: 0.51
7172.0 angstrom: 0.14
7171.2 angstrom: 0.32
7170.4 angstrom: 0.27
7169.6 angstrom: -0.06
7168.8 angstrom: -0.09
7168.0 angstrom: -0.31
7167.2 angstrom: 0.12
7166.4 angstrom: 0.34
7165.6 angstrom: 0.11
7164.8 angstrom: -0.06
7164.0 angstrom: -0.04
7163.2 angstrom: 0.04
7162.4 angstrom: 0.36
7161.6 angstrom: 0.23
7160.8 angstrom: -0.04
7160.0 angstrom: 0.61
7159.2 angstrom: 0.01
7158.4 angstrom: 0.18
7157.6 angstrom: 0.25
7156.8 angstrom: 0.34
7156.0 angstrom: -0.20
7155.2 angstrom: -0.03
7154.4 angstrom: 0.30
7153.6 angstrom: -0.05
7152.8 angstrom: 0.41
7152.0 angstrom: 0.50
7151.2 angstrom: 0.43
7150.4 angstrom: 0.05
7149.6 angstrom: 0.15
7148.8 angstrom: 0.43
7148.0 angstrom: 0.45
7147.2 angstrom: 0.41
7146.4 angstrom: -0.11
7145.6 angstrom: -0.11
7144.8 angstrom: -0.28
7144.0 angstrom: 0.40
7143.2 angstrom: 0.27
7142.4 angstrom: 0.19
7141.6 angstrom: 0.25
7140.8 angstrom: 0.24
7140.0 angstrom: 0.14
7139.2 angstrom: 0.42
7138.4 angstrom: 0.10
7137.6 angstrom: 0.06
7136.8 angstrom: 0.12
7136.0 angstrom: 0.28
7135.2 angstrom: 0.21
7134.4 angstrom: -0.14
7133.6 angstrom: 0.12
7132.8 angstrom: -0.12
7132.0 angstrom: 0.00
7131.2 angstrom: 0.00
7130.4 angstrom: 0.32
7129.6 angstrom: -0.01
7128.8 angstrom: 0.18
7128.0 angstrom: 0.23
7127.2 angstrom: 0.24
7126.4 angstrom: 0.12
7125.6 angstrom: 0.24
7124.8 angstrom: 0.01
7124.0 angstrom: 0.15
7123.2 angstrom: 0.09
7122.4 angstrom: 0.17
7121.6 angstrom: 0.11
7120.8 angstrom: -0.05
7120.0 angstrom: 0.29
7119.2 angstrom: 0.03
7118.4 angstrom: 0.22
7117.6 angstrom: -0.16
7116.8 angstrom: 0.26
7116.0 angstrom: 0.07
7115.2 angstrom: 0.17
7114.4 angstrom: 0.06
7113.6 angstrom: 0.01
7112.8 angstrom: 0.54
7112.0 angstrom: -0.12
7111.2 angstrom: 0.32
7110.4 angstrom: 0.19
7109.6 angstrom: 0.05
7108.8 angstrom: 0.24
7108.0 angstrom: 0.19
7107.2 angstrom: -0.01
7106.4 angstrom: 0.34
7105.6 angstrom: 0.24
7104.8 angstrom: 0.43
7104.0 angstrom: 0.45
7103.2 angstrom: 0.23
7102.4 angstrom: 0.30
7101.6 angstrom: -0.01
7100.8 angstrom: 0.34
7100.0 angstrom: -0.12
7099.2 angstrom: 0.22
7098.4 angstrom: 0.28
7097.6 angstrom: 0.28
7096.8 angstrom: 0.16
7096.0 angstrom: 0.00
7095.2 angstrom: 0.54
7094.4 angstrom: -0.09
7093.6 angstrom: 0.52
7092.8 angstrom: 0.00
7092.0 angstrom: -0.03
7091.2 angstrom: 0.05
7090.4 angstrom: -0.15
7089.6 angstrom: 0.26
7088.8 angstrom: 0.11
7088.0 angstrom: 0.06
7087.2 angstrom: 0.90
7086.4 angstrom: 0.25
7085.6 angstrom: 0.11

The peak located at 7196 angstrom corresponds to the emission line [O II] 3727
